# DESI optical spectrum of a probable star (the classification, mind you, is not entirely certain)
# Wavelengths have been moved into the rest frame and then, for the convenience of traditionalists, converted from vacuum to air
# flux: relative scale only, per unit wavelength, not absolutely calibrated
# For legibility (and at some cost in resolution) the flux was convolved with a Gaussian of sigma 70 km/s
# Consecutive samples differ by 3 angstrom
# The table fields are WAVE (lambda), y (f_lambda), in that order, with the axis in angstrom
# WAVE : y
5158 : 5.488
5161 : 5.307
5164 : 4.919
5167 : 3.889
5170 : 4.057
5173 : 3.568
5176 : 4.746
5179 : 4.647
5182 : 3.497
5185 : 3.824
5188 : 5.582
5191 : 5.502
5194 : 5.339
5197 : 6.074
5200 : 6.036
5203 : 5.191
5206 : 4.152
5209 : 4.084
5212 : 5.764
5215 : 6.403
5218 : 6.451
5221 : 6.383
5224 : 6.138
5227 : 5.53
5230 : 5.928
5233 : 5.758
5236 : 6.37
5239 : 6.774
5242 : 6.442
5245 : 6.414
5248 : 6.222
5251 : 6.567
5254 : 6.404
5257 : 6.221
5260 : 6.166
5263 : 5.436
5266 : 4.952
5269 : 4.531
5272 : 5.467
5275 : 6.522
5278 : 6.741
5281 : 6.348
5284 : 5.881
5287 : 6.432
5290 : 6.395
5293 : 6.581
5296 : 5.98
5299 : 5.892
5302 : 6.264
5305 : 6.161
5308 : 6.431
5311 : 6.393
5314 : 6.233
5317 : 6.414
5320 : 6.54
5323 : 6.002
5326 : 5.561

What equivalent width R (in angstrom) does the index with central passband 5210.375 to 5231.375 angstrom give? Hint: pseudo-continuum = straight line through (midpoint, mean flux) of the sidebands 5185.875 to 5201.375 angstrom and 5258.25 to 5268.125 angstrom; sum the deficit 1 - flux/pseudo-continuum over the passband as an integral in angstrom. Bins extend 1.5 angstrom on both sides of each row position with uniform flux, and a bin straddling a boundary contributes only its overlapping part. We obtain -1.9 angstrom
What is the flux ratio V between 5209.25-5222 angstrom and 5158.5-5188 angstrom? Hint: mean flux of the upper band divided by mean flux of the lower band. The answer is 1.38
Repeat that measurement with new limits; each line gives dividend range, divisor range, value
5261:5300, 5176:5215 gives 1.18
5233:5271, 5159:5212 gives 1.26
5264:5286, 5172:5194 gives 1.27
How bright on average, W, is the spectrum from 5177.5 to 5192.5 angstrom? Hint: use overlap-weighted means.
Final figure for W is 4.61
